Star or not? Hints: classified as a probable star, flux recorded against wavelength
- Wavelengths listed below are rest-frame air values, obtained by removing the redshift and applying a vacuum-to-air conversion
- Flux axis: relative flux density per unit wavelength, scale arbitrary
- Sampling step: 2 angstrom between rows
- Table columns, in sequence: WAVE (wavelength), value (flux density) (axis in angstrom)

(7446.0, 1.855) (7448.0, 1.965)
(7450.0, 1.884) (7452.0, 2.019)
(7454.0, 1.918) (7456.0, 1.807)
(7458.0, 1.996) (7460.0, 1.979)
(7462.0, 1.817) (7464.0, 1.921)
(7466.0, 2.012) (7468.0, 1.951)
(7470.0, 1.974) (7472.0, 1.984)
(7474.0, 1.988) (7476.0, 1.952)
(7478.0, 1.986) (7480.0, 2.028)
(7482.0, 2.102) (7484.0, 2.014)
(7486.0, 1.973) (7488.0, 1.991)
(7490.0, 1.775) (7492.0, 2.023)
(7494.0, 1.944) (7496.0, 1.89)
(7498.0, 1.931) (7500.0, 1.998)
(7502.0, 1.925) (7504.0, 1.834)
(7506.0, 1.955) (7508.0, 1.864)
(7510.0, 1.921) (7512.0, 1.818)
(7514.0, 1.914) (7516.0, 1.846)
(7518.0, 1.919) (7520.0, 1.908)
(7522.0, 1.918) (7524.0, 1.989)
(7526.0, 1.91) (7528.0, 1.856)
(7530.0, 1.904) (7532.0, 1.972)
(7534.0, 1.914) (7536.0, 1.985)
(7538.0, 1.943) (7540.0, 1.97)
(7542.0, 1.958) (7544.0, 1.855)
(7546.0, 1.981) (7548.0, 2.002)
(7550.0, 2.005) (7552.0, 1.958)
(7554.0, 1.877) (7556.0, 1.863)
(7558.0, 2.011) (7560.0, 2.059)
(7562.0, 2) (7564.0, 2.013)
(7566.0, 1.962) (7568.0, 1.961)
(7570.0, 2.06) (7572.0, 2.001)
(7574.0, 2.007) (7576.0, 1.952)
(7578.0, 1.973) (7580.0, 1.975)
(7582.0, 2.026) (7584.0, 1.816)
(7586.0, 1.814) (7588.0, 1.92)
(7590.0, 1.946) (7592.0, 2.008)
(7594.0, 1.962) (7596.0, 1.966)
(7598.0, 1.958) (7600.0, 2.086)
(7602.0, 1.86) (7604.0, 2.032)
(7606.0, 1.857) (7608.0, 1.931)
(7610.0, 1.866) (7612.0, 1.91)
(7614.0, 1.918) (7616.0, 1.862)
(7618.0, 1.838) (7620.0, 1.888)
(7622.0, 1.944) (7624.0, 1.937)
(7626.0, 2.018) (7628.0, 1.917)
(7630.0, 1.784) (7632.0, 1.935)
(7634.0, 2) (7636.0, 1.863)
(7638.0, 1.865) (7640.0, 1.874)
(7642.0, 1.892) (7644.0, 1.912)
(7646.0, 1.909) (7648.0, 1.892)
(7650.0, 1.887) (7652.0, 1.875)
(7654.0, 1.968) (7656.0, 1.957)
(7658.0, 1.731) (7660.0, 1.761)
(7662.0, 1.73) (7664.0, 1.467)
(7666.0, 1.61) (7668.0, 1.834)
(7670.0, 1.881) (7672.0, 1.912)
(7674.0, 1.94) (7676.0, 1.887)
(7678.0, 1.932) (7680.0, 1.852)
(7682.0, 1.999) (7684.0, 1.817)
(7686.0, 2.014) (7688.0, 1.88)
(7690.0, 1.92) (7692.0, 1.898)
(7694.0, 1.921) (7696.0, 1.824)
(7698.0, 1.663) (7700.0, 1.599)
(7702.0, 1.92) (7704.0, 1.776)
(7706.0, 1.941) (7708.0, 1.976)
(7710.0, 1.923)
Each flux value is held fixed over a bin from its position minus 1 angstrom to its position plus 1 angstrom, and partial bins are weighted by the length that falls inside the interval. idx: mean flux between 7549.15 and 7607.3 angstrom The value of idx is 1.96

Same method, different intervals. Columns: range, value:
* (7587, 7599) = 1.96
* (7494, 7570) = 1.94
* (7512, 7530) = 1.9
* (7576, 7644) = 1.92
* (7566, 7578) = 1.99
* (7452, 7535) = 1.94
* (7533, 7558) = 1.95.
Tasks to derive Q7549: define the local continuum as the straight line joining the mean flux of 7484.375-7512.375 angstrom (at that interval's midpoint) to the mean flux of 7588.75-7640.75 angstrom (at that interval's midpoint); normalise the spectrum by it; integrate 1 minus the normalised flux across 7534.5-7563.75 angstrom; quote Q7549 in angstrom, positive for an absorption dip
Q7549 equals -0.6 angstrom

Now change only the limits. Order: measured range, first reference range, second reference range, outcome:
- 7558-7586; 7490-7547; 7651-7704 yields -1.3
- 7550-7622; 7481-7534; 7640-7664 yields -2.4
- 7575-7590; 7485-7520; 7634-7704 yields -0.3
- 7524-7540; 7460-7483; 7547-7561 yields 0.3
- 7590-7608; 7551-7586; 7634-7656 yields -0.2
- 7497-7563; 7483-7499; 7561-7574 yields 1.3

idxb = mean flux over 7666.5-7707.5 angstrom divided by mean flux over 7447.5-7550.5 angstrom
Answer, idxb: 0.96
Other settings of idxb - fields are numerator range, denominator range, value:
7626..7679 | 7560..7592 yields 0.94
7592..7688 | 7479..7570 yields 0.97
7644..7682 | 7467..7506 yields 0.94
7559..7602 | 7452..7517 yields 1.02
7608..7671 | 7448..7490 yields 0.95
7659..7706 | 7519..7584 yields 0.93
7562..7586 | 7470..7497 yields 1.00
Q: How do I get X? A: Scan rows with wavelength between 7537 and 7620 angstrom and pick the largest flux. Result 2.086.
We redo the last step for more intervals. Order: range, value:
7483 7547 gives 2.023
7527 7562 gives 2.059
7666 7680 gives 1.94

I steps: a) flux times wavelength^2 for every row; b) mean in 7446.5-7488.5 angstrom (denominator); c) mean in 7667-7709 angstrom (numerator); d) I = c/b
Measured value 1.01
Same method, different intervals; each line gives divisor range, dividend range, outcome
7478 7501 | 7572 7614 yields 1.01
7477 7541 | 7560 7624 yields 1.03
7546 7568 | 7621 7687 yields 0.97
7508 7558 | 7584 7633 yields 1.02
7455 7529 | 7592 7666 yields 1.01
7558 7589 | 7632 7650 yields 0.98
